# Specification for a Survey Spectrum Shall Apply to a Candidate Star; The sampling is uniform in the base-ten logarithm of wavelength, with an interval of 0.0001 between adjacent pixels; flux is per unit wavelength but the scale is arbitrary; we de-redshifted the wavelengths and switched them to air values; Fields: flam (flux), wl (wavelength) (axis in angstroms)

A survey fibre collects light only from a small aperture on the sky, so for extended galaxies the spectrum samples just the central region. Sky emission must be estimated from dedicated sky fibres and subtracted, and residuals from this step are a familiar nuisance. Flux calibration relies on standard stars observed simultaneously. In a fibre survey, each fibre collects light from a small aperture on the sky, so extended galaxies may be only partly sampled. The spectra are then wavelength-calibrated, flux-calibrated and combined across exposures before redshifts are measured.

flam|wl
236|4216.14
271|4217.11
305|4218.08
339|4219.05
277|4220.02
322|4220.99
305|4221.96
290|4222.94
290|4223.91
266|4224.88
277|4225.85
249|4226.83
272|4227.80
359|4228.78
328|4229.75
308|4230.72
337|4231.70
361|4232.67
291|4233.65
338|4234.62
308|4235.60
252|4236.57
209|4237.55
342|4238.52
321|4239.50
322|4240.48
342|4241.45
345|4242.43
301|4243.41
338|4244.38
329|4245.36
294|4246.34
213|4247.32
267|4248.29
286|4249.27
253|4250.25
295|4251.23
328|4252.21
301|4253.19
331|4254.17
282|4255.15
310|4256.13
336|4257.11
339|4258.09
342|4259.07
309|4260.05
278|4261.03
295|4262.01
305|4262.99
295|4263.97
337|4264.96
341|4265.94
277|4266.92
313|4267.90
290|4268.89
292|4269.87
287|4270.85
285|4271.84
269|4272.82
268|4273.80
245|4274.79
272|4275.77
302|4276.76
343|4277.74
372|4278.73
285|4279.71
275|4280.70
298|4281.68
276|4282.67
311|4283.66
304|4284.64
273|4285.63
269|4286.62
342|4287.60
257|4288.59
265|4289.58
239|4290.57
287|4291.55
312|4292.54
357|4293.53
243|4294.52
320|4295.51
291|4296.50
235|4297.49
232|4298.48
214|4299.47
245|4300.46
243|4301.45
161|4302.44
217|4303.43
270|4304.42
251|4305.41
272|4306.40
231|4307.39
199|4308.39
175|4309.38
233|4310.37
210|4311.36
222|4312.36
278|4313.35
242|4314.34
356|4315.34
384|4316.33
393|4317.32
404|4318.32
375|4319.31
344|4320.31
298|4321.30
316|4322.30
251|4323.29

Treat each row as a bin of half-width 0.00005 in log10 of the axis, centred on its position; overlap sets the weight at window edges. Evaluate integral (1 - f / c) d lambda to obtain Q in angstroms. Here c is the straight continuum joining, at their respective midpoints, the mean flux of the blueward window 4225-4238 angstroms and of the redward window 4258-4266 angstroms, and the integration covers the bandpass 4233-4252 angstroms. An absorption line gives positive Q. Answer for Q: 0.34 angstroms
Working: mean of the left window 298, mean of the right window 313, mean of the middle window 298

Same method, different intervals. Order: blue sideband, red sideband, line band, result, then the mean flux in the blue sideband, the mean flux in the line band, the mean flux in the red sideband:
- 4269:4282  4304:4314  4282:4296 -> -1.12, 292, 290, 234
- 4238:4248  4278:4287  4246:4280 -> 0.77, 314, 298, 297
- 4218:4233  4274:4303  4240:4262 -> -0.92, 305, 306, 278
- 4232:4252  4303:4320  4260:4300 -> -0.05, 301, 289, 278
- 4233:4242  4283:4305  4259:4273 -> -0.73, 304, 301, 268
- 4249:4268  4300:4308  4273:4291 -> -1.20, 308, 288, 236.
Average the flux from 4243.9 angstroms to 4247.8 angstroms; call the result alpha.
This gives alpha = 293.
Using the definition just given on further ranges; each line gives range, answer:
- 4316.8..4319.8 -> 391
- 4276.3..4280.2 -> 326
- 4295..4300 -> 258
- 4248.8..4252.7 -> 290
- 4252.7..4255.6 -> 305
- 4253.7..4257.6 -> 315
